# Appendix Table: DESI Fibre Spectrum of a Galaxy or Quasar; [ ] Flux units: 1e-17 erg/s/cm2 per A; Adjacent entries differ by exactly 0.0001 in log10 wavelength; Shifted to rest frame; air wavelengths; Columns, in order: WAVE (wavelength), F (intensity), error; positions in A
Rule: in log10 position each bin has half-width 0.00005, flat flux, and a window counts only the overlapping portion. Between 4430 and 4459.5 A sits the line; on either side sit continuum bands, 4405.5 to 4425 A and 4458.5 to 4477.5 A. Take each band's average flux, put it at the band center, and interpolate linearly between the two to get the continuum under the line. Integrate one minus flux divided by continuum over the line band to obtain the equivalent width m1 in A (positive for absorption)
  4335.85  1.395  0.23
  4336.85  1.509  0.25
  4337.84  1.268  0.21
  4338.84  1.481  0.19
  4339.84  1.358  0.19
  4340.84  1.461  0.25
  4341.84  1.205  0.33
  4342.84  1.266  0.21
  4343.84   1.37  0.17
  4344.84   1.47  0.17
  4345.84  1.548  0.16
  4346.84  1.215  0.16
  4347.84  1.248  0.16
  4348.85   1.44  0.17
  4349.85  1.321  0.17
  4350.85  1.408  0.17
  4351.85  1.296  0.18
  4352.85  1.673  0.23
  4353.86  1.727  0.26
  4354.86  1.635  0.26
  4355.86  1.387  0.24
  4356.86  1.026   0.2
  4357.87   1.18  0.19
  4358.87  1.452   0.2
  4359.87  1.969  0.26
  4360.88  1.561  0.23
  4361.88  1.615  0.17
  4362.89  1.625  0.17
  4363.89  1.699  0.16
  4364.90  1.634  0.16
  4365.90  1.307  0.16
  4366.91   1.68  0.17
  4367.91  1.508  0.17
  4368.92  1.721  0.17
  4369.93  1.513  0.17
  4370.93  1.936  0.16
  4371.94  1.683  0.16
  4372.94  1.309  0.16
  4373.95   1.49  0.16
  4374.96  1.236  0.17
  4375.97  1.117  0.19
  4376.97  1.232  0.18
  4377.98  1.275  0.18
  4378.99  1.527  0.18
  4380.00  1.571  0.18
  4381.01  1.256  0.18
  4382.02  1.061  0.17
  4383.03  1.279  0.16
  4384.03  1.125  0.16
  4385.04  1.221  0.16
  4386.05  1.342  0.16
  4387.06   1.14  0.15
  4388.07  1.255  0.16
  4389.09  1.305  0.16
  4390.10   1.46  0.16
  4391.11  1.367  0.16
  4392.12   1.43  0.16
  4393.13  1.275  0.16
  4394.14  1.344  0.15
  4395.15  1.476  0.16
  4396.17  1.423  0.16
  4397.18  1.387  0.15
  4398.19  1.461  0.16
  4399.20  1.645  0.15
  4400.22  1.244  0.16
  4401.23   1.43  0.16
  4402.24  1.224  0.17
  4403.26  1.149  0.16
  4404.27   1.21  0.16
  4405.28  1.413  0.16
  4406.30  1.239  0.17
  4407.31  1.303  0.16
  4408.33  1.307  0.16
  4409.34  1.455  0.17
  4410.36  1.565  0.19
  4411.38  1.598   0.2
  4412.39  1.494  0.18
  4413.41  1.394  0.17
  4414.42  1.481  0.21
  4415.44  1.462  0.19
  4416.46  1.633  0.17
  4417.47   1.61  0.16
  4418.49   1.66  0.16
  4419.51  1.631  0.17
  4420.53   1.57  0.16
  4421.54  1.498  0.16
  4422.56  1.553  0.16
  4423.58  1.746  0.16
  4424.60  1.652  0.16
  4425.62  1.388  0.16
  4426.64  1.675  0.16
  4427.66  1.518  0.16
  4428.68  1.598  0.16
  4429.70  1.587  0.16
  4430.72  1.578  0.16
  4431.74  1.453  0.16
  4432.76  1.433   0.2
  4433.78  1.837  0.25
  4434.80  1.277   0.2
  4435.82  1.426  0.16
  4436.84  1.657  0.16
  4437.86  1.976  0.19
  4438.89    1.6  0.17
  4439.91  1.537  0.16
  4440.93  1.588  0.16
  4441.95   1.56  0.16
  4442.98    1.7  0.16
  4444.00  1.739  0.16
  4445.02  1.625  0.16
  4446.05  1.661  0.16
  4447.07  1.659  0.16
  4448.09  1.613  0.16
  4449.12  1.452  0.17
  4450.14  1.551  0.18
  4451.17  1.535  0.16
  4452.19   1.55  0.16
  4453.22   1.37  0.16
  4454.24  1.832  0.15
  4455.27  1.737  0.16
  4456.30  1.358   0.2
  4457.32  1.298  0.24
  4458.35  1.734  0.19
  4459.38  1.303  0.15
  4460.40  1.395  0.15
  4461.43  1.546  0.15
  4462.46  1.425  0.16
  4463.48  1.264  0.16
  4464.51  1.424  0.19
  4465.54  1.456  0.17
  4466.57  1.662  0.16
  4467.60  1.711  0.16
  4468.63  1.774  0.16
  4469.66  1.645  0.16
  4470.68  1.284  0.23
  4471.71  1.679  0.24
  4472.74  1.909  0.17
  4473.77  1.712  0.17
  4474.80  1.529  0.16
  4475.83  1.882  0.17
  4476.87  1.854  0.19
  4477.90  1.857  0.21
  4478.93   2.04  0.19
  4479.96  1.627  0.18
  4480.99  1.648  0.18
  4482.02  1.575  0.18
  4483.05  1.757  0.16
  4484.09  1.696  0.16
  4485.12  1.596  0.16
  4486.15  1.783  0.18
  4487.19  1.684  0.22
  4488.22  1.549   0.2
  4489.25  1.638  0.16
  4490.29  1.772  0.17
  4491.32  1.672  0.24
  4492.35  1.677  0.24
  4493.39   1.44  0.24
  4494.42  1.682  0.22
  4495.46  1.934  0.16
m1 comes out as -0.4 A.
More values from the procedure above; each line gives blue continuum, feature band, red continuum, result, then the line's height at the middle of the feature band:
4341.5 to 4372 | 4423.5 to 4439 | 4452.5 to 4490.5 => -0.1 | 1.58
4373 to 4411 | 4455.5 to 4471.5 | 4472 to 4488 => 1.6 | 1.66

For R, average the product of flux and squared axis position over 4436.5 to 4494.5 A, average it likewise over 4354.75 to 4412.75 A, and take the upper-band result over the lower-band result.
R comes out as 1.20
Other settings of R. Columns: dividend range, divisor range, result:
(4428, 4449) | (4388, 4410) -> 1.20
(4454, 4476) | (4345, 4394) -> 1.15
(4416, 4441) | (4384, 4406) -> 1.21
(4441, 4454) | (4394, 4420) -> 1.13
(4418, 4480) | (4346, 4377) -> 1.12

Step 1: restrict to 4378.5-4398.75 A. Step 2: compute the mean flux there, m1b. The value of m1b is 1.34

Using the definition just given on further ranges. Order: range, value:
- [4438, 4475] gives 1.57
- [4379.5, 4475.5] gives 1.49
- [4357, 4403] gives 1.42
